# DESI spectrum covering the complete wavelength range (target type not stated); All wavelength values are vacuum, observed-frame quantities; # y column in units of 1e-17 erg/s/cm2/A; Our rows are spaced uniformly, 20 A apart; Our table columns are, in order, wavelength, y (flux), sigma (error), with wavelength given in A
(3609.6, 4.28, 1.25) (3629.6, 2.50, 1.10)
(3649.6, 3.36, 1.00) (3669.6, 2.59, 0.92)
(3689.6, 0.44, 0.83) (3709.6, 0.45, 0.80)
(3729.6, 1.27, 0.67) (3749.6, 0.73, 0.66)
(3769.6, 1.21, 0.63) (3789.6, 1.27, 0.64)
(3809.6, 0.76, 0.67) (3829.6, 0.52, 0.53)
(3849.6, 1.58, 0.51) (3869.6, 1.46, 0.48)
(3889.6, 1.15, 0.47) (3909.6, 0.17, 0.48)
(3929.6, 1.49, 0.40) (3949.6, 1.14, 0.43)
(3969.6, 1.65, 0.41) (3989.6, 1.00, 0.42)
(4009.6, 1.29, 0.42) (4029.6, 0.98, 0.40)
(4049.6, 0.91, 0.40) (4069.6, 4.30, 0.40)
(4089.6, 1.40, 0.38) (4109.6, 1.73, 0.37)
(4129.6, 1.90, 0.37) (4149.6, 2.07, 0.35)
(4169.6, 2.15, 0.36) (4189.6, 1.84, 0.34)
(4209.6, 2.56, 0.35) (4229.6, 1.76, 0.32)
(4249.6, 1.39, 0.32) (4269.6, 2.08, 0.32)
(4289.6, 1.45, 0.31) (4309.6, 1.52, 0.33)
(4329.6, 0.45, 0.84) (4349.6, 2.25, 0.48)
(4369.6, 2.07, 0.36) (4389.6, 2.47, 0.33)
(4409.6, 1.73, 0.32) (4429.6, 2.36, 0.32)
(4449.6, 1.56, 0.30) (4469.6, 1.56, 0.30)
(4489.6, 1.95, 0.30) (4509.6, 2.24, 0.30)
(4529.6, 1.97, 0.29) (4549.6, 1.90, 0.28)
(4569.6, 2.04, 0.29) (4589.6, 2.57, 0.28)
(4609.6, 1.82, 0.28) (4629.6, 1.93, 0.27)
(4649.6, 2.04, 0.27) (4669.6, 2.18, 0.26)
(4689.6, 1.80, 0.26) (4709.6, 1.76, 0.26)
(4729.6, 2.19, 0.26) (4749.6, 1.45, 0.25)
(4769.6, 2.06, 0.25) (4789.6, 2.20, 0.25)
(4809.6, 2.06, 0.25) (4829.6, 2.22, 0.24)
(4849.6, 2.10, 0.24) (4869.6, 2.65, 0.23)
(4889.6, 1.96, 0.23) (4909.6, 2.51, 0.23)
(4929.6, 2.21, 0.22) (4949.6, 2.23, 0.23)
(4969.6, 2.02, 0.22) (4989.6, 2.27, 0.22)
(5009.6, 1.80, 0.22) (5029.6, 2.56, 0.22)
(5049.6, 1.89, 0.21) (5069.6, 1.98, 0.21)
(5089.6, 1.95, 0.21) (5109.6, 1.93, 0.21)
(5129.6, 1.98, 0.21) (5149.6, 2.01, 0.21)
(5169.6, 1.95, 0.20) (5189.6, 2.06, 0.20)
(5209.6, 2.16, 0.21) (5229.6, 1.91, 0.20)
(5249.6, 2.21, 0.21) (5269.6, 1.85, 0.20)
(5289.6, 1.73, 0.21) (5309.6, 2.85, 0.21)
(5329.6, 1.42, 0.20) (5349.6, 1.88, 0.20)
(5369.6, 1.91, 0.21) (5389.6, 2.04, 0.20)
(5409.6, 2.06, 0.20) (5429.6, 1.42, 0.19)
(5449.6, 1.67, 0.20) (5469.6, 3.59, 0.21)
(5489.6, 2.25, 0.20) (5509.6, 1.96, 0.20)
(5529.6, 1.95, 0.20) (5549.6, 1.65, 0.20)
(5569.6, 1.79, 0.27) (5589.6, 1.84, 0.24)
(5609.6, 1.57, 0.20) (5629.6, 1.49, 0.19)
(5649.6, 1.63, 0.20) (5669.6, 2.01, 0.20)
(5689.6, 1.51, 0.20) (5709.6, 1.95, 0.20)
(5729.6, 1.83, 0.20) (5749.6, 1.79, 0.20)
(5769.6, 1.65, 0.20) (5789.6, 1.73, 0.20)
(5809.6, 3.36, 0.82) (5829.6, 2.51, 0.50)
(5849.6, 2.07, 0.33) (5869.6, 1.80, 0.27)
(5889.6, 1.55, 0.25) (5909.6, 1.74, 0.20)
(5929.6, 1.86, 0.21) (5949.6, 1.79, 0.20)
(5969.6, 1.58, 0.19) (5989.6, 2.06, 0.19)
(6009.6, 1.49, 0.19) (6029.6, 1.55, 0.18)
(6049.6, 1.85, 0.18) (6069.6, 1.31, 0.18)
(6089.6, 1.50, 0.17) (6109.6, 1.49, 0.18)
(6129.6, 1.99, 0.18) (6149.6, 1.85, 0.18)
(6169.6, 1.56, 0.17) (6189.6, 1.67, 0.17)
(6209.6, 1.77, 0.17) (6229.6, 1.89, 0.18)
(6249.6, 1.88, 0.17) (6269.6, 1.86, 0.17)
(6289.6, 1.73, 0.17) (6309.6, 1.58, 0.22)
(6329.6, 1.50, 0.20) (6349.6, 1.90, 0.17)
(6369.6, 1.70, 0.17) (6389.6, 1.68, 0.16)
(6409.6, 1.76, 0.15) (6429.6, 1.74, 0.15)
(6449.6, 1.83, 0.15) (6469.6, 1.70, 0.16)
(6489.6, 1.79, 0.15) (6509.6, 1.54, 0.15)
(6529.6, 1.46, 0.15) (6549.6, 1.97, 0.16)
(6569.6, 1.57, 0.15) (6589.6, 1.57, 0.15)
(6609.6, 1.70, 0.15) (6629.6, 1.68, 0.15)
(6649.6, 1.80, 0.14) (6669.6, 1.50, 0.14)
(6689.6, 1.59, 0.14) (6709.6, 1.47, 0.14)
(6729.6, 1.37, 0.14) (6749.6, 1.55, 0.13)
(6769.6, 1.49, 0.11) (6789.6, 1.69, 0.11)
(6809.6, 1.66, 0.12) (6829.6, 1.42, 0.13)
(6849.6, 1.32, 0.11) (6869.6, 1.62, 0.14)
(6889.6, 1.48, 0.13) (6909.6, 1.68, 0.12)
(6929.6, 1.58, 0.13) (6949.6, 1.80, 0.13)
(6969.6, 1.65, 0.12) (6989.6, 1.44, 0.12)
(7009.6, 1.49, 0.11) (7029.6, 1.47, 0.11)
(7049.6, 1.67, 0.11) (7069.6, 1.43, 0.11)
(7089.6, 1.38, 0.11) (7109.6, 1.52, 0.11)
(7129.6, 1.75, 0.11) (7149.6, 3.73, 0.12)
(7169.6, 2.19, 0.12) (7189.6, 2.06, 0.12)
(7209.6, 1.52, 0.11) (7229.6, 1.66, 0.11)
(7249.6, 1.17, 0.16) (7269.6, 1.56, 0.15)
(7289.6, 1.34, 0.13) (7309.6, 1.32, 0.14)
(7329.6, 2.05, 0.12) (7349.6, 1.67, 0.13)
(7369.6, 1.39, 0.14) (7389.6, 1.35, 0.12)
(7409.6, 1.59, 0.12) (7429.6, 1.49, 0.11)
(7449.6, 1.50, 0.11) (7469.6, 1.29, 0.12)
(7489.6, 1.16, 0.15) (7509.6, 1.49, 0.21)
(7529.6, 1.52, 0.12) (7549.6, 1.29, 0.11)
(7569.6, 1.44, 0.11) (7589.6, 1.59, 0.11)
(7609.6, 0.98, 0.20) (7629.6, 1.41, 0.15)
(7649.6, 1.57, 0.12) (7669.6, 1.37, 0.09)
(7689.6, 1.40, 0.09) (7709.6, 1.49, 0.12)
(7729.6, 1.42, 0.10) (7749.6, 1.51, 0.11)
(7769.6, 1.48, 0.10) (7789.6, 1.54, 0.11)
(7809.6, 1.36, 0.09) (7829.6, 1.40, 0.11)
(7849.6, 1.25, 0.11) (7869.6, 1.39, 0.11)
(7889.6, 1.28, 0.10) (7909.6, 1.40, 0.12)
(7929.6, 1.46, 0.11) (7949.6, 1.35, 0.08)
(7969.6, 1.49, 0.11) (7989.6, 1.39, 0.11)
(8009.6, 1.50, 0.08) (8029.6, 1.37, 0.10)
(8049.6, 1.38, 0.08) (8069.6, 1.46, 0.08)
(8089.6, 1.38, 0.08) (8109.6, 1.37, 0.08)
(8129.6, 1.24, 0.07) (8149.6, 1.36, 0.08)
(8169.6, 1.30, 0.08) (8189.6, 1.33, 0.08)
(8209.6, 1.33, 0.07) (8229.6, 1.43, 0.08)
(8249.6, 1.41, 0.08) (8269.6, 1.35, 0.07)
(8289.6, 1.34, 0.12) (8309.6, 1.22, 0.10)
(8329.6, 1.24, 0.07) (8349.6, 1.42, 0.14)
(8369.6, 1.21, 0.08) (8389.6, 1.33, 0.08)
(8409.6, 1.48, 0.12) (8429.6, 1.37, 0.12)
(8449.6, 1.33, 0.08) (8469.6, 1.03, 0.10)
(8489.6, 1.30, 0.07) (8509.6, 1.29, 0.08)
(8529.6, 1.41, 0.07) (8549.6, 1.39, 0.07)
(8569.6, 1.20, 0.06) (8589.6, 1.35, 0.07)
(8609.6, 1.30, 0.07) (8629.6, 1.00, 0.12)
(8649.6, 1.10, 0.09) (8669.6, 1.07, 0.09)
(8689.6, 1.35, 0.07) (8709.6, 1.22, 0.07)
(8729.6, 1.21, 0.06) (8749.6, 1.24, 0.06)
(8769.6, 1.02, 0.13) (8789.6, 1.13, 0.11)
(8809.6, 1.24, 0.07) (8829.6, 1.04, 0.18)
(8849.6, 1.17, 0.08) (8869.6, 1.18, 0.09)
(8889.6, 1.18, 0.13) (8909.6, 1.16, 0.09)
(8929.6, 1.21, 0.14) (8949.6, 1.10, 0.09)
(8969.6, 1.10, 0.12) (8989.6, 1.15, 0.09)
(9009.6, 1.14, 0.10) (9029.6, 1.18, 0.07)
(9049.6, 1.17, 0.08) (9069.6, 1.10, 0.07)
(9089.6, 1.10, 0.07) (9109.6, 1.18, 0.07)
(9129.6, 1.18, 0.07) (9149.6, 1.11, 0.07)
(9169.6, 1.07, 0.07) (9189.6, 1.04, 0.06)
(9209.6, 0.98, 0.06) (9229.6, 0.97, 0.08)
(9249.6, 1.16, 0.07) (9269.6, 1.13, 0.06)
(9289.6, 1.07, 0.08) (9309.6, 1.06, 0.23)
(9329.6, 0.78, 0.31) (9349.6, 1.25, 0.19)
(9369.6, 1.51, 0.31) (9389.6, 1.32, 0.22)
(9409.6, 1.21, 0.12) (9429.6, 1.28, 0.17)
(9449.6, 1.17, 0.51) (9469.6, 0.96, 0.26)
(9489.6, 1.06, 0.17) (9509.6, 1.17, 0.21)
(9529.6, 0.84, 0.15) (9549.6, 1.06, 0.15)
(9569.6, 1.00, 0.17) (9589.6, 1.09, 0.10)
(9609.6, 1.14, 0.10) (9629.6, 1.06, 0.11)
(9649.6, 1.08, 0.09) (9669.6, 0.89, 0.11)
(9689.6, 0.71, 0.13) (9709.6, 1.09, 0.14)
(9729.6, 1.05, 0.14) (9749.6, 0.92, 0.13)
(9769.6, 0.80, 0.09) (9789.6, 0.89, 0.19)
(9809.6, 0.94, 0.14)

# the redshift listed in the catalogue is 0.09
